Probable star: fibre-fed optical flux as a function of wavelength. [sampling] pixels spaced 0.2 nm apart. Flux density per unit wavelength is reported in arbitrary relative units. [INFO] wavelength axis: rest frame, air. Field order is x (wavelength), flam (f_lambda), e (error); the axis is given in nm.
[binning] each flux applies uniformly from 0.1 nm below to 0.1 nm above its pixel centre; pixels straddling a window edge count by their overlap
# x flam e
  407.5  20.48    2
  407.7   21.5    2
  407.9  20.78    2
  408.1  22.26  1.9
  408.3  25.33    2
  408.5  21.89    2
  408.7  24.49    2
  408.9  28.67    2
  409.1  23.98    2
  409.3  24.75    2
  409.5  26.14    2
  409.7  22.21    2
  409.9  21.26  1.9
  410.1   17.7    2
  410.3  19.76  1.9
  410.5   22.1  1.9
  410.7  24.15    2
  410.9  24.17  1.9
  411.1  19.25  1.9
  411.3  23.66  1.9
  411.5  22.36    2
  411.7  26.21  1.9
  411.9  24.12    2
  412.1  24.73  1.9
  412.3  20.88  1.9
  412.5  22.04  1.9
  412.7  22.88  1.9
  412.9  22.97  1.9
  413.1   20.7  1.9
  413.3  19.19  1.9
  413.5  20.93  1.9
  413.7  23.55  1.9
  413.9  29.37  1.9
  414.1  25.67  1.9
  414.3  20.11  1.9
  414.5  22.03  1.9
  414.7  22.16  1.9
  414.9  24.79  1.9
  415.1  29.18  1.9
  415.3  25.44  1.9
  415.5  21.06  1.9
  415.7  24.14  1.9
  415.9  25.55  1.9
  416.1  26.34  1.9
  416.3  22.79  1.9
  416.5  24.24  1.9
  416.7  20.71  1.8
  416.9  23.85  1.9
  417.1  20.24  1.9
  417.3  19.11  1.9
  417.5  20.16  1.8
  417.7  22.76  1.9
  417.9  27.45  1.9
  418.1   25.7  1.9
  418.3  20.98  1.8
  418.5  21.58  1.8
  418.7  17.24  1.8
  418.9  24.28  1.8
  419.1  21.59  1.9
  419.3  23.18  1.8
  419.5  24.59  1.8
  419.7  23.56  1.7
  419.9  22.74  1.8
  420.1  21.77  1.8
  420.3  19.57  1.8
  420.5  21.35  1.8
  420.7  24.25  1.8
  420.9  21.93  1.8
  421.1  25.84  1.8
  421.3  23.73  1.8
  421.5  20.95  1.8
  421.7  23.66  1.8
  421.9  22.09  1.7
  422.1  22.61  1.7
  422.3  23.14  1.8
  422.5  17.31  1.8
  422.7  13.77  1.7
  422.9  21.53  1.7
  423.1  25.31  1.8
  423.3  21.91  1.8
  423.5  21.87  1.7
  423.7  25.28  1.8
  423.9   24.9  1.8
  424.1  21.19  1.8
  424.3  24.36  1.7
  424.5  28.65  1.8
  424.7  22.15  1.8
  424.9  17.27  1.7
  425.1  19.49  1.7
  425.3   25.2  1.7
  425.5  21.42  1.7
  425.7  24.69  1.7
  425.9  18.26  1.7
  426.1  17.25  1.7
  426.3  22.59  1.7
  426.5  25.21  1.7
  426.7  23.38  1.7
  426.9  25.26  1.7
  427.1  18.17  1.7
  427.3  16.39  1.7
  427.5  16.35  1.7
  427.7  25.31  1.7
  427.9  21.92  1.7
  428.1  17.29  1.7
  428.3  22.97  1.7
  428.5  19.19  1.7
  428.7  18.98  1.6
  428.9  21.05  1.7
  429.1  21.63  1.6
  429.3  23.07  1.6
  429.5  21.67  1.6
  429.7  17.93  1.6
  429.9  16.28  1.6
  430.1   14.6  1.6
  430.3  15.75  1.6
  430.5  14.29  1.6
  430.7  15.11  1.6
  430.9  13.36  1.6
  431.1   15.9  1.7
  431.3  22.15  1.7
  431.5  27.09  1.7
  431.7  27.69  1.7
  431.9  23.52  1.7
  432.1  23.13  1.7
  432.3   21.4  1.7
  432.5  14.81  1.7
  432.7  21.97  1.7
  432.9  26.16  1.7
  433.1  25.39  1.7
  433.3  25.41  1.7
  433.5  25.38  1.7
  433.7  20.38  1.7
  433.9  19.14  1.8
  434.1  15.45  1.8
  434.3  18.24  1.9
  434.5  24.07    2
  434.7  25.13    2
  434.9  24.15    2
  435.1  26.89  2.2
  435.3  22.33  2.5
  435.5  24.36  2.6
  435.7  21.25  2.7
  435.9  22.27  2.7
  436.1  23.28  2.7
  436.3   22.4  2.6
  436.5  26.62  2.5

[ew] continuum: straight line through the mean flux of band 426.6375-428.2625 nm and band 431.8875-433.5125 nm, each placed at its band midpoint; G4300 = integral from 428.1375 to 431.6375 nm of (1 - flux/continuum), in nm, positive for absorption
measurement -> 0.43 nm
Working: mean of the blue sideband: 20.5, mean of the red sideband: 22.9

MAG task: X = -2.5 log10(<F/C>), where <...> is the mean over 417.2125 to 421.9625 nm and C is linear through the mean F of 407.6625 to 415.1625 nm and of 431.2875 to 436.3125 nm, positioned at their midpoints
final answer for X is 0.02 mag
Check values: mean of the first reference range 23.1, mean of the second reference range 22.8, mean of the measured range 22.5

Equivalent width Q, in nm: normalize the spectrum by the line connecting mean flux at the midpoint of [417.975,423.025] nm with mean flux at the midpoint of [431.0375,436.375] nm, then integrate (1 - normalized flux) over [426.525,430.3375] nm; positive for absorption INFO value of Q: 0.399 nm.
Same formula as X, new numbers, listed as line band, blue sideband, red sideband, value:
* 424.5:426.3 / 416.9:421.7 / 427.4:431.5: -0.05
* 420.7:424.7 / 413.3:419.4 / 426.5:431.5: -0.07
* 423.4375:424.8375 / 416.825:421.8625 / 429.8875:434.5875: -0.11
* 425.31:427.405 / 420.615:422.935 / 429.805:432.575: -0.05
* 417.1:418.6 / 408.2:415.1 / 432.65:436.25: 0.03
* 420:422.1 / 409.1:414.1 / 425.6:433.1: -0.05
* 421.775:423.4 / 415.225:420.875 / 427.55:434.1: 0.05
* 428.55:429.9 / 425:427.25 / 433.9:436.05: 0.08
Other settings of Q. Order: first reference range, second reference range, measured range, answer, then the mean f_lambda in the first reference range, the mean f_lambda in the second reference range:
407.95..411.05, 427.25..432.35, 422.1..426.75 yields -0.30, 23.2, 19.8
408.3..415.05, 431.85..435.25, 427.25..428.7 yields 0.17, 23.1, 22.4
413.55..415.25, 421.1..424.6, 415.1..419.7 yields 0.16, 24.5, 22.6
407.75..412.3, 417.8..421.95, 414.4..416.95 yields -0.12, 23.1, 22.8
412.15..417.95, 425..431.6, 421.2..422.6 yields -0.03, 23.1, 20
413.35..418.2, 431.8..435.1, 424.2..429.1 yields 0.30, 23.6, 22.3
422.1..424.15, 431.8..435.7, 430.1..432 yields 0.26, 21.7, 22.5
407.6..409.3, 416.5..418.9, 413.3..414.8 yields -0.03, 23.7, 22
